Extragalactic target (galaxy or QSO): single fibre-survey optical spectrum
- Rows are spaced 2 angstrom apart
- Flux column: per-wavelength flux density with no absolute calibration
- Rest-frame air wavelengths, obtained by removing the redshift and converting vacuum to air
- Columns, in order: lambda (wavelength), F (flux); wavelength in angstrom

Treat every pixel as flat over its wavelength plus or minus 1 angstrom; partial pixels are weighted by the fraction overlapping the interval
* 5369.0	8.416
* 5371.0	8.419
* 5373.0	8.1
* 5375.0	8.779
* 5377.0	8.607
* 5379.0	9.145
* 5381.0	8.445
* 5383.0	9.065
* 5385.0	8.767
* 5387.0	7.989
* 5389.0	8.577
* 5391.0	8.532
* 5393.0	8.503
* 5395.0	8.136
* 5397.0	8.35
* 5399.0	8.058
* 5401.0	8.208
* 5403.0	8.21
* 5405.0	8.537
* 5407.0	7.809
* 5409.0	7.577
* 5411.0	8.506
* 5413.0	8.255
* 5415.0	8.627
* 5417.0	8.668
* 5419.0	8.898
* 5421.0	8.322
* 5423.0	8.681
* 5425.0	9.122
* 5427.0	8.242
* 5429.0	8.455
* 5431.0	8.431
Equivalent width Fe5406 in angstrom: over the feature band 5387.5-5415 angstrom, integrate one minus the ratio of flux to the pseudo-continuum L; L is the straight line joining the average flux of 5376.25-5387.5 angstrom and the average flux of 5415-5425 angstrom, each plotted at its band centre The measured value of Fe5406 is 1.4 angstrom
